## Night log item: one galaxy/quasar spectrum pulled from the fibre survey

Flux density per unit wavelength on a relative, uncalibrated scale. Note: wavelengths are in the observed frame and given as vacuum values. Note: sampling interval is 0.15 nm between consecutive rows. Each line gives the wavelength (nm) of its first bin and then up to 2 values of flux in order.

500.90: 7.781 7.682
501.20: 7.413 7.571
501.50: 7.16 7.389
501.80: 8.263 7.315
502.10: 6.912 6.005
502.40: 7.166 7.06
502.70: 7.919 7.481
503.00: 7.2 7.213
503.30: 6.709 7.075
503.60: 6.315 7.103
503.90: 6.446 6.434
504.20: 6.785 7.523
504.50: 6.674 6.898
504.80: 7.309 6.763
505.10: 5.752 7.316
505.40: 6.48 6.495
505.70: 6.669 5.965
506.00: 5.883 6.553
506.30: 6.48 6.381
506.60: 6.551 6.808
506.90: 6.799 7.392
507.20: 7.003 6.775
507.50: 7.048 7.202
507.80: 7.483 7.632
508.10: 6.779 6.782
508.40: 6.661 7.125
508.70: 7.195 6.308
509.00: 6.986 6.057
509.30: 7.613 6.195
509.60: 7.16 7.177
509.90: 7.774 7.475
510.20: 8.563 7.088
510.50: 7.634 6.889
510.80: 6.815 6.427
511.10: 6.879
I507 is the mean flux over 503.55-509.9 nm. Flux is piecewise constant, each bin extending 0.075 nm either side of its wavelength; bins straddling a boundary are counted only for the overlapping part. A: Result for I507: 6.8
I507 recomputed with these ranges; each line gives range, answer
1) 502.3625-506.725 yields 6.78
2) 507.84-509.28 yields 6.88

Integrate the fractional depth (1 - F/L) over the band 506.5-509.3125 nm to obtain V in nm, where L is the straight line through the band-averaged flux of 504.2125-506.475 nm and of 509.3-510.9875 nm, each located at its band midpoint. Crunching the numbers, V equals 0.003 nm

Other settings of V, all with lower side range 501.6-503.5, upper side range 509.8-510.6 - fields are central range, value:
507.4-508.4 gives 0.056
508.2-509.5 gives 0.138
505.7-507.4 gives 0.194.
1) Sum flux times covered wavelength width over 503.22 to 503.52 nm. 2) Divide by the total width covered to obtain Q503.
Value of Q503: 6.89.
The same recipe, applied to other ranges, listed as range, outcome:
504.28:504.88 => 7.09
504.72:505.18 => 6.62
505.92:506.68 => 6.37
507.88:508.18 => 7.19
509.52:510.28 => 7.62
